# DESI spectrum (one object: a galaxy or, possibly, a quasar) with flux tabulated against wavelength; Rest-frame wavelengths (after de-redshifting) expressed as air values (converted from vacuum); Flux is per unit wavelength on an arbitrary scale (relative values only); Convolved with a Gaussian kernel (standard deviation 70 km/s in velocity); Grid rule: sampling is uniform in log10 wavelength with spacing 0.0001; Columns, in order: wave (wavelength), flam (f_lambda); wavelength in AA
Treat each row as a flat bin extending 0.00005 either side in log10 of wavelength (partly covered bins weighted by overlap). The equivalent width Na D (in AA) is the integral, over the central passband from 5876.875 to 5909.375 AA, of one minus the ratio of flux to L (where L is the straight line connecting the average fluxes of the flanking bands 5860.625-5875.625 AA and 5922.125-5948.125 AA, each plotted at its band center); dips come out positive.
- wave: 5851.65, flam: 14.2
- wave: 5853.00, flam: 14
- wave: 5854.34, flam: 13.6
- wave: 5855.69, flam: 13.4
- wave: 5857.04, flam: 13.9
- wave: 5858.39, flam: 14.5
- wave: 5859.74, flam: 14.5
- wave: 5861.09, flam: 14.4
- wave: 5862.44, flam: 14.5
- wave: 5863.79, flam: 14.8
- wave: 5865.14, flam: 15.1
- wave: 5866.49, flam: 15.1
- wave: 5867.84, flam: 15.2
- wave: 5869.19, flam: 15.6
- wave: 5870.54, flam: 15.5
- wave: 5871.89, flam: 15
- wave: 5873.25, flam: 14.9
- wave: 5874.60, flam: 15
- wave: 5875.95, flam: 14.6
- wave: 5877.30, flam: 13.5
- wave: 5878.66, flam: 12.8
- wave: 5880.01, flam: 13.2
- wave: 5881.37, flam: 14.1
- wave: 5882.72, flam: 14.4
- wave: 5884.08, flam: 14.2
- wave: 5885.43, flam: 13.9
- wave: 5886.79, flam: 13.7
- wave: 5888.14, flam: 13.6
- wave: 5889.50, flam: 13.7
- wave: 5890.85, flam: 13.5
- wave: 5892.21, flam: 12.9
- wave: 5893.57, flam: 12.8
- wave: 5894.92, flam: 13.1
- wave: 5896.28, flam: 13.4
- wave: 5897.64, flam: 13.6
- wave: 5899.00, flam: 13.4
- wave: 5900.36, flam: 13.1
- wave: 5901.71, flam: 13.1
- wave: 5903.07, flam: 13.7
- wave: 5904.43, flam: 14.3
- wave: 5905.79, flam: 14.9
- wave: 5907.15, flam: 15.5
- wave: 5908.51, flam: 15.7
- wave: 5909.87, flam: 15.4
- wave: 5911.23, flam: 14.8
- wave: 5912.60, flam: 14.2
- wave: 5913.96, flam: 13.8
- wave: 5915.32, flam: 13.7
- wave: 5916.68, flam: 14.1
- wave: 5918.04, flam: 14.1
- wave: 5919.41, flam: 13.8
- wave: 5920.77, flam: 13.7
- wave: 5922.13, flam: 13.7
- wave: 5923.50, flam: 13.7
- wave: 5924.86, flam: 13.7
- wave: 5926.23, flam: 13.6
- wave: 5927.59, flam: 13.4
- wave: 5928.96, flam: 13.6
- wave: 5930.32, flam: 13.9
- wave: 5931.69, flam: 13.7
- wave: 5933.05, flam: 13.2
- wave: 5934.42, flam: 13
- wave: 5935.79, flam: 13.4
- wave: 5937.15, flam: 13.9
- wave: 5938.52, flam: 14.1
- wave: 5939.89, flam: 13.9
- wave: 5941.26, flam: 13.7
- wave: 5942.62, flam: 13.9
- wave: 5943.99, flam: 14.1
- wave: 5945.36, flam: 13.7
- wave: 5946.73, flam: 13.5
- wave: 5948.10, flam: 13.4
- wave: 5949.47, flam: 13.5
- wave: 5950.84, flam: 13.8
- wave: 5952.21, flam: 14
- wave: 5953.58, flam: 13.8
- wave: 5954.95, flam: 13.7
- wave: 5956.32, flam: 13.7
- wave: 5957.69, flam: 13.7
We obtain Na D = 1.6 AA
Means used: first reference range 15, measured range 13.8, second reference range 13.7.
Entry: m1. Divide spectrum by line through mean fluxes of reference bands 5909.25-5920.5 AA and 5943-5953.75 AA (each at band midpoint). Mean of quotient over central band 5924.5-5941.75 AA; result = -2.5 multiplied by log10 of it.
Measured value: 0.03 mag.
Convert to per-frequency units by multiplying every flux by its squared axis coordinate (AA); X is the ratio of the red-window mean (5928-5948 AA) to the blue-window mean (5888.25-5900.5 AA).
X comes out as 1.04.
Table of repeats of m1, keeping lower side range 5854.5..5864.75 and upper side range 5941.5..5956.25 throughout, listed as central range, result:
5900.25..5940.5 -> -0.004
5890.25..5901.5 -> 0.066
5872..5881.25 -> 0.009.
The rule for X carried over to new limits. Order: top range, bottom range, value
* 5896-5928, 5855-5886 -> 0.99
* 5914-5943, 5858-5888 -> 0.97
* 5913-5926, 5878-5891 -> 1.02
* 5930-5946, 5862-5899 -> 0.99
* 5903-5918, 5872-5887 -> 1.05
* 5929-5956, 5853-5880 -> 0.97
